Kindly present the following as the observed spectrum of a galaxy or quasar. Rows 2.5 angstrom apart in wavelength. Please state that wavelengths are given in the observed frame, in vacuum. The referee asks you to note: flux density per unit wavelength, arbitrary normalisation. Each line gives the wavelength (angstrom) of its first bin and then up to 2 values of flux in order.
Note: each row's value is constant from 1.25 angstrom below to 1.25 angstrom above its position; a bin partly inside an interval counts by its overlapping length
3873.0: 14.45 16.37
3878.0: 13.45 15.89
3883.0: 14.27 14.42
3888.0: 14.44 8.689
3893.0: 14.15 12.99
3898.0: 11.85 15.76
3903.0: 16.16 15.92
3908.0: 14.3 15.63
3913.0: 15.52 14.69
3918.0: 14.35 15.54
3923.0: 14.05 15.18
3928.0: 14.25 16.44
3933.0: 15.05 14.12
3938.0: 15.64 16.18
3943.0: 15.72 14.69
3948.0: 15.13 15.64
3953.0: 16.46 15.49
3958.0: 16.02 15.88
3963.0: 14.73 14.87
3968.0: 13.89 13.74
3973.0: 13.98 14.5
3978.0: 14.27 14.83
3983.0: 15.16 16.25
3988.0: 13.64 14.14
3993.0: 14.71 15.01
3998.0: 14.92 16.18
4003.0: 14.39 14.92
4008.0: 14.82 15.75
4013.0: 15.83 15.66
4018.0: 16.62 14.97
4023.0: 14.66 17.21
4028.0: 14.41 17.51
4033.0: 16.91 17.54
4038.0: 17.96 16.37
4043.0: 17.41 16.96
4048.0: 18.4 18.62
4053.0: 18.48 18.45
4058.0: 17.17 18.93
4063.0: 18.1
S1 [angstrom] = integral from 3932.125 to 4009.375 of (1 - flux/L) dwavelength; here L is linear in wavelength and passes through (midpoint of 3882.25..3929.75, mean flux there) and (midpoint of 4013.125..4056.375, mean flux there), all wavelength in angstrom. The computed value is 3.0 angstrom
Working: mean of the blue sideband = 14.3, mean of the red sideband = 16.9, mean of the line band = 15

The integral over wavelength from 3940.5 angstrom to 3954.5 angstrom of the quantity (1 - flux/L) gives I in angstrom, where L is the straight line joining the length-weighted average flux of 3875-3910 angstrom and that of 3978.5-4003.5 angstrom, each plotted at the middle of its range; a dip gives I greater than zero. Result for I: -0.96 angstrom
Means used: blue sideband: 14.2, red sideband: 14.9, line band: 15.6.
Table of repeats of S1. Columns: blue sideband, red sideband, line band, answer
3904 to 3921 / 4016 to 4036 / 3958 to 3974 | 1.0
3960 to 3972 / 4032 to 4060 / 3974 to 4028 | 2.6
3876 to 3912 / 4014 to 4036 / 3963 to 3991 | 1.7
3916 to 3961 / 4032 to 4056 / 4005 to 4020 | 1.2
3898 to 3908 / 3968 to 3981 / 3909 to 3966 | -2.1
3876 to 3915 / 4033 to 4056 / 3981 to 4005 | 2.3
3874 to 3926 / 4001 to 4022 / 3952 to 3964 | -0.6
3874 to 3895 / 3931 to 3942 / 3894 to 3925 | -0.3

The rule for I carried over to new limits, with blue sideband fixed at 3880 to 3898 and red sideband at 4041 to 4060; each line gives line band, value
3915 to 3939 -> -0.87 angstrom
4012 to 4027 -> 1.08 angstrom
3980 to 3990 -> 0.70 angstrom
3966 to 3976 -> 1.02 angstrom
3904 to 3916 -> -1.15 angstrom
